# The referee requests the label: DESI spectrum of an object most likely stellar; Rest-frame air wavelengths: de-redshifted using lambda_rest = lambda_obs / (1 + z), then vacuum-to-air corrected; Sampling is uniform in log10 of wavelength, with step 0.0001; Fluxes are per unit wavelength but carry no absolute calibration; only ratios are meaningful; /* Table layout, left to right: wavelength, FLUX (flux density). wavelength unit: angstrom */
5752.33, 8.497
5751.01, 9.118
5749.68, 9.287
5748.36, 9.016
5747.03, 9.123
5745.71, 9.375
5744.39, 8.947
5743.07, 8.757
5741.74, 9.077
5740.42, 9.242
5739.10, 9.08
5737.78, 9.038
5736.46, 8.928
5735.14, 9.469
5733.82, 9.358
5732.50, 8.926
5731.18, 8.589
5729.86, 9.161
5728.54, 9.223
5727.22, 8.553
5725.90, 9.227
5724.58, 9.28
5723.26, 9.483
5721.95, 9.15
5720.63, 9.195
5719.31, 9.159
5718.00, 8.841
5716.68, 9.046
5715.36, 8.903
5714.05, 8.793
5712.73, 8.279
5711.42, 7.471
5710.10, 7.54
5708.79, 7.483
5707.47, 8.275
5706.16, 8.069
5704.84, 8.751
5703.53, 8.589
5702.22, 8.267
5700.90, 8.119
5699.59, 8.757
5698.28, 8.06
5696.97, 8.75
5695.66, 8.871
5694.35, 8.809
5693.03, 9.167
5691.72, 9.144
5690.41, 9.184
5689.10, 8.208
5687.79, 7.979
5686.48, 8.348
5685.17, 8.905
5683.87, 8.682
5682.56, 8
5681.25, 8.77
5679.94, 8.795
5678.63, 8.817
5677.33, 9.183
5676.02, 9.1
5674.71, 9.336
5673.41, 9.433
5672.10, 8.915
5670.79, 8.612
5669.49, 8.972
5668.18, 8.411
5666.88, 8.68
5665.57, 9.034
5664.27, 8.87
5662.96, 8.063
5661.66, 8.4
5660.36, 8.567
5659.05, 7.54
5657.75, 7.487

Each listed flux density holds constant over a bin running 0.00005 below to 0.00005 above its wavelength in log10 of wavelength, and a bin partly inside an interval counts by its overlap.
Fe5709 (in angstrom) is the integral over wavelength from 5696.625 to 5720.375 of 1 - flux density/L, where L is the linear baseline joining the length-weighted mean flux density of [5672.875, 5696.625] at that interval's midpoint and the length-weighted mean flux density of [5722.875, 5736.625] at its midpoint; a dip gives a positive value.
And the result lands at 1.5 angstrom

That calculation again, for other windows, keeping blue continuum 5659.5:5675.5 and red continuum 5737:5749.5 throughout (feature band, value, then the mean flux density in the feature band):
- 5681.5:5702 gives 0.6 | 8.59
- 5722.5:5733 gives 0.0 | 9.06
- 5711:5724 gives 0.2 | 8.86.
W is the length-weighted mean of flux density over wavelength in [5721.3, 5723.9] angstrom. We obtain 9.34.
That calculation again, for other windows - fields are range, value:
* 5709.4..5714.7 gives 8.02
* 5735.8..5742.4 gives 9.08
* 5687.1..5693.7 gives 8.72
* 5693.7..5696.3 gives 8.84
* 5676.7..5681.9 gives 8.9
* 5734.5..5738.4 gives 9.15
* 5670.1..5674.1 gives 9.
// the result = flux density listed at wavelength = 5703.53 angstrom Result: 8.589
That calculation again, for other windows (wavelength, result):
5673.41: 9.433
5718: 8.841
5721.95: 9.15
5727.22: 8.553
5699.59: 8.757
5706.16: 8.069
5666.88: 8.68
